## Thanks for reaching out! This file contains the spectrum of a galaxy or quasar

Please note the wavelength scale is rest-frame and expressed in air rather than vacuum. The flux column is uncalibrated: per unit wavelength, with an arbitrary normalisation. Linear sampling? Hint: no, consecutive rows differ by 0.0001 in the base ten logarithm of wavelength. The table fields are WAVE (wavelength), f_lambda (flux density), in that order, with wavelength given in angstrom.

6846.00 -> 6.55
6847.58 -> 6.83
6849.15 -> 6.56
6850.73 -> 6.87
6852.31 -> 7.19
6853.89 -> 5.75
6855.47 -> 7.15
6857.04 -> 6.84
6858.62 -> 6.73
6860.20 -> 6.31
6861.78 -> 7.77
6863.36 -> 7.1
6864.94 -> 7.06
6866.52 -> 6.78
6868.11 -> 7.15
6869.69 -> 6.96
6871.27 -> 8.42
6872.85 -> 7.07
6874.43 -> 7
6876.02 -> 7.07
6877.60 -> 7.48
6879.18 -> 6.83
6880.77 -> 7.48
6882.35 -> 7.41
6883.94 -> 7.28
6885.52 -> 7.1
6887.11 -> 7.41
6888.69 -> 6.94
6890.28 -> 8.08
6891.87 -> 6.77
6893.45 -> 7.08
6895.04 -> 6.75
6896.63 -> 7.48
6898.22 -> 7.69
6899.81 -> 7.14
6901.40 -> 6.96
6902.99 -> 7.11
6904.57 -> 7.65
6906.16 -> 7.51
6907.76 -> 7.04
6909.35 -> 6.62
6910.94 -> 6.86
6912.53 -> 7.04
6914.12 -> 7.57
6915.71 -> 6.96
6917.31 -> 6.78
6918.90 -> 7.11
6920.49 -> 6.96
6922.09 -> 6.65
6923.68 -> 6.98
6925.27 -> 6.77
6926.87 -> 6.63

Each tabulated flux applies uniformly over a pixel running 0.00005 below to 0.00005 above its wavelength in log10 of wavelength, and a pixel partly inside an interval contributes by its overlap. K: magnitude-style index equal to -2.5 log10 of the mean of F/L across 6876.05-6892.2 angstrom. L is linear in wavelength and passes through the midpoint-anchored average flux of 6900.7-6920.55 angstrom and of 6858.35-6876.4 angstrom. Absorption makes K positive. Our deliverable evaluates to -0.03 mag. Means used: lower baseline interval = 7.13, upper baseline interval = 7.1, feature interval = 7.28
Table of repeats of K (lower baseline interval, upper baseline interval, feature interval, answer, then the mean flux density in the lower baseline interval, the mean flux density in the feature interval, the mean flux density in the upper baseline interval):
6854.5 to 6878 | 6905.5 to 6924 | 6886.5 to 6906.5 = -0.035 mag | 7.11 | 7.27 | 7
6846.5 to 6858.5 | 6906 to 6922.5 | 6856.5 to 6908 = -0.052 mag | 6.74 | 7.2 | 6.99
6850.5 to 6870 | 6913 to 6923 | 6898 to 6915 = -0.031 mag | 6.89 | 7.18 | 7.01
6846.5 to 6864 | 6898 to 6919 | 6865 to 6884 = -0.046 mag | 6.82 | 7.23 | 7.13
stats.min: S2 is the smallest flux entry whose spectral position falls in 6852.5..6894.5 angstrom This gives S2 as 5.75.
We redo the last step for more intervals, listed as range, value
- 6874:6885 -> 6.83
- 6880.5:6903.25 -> 6.75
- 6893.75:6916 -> 6.62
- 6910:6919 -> 6.78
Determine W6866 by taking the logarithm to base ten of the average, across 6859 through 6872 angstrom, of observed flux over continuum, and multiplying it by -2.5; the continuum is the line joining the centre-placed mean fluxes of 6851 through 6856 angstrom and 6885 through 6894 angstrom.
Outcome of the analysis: -0.05 mag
